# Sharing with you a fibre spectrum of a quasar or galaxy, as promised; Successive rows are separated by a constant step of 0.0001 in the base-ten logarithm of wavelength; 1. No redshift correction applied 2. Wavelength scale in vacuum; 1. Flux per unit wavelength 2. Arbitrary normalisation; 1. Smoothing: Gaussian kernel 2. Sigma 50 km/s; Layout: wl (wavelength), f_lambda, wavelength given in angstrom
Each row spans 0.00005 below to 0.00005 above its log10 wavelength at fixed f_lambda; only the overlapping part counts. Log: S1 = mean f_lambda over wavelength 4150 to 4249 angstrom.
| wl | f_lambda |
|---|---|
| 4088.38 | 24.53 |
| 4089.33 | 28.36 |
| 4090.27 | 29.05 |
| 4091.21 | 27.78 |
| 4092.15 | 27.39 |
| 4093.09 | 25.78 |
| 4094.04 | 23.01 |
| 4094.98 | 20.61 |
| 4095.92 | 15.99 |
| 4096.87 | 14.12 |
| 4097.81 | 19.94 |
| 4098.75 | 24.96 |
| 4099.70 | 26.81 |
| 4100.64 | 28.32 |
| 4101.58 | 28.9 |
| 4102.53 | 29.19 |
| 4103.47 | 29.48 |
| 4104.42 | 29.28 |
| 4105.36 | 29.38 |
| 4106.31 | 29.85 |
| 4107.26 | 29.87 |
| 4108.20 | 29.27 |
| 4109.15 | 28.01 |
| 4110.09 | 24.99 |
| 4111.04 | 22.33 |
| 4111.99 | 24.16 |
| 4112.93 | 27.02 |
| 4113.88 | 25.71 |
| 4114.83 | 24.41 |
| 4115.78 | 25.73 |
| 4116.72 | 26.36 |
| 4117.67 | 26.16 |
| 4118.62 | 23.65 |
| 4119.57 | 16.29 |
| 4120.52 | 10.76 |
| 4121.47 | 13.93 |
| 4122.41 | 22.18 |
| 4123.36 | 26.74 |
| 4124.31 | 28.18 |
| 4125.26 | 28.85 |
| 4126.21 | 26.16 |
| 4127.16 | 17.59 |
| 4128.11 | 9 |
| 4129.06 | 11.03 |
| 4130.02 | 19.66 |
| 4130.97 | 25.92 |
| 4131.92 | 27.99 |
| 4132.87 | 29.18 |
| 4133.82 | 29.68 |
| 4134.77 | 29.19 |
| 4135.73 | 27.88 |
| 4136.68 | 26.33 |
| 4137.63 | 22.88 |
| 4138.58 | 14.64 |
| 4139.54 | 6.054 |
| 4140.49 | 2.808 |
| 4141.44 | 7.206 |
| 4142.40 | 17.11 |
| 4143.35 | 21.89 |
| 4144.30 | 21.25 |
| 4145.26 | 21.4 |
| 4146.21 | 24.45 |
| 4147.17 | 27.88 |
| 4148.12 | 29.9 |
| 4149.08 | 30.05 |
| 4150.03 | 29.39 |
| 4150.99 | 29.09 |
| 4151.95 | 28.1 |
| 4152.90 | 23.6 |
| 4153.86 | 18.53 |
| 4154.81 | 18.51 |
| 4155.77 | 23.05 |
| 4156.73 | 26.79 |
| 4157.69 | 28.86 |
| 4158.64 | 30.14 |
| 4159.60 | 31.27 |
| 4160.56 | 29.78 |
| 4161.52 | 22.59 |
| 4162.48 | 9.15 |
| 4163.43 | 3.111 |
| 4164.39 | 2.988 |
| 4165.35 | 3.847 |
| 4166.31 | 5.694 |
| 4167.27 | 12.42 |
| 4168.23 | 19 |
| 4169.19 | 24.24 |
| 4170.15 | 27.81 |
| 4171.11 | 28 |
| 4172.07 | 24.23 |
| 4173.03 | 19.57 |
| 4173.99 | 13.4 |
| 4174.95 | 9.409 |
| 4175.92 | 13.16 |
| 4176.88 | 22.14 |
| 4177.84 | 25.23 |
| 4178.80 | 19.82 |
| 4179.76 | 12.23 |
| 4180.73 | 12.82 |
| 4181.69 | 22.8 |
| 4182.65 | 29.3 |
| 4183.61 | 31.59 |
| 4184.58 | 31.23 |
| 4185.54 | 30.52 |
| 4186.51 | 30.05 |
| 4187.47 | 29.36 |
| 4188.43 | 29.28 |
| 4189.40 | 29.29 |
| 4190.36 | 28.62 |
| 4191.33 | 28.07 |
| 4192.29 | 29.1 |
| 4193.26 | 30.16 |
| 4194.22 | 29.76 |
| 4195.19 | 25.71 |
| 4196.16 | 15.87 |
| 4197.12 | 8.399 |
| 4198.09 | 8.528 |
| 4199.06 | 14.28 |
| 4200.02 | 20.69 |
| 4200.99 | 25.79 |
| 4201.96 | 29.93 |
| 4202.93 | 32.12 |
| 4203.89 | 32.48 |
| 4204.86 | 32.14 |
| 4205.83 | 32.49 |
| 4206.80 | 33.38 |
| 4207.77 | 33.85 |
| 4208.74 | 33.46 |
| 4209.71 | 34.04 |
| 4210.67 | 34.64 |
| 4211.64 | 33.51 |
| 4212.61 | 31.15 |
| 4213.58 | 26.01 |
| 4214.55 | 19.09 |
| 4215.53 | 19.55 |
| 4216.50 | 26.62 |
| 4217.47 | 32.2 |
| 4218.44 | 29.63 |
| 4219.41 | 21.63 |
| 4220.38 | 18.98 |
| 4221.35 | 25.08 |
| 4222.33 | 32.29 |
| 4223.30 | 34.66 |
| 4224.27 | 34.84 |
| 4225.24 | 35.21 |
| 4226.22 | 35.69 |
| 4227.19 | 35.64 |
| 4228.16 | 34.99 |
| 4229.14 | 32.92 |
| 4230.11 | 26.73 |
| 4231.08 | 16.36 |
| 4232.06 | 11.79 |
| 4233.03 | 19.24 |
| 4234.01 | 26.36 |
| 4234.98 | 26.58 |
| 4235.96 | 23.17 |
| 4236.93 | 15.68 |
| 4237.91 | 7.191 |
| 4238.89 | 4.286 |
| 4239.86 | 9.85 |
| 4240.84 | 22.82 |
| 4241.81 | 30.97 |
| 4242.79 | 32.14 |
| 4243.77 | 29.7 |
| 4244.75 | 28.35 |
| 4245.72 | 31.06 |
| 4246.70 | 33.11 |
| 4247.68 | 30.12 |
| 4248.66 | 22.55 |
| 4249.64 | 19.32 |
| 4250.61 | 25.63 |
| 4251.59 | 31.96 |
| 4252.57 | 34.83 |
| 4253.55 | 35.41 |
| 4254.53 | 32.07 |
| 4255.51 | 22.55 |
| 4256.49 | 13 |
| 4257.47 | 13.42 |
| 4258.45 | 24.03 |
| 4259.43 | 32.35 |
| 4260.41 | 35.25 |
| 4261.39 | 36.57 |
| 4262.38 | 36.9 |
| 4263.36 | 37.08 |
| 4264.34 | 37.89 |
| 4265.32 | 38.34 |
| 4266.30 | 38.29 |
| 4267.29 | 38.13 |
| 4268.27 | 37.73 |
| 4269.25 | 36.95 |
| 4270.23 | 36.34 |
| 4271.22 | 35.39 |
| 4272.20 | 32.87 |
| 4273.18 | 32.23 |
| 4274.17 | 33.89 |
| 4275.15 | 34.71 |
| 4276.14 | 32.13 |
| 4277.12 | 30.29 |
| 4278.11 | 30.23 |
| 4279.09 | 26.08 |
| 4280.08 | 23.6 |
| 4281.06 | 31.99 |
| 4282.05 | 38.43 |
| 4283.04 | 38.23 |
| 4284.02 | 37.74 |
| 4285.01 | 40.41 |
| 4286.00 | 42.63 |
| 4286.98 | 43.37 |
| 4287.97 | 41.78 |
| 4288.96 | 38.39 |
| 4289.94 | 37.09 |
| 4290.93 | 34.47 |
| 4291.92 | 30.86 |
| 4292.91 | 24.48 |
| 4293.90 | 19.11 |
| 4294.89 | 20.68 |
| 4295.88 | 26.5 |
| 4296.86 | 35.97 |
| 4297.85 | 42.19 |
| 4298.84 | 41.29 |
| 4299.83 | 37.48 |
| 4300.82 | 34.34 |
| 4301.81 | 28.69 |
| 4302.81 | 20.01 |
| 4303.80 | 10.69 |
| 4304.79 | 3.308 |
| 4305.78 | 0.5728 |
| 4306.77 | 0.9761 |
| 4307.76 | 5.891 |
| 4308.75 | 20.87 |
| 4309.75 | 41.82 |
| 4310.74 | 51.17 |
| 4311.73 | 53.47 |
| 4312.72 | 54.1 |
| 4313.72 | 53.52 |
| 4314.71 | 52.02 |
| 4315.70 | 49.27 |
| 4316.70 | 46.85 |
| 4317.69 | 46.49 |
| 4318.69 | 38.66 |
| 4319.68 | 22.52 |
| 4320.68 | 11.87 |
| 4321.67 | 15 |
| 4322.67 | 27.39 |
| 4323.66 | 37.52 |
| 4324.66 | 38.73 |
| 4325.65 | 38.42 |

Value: 24.4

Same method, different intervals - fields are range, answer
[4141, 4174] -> 21.1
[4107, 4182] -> 21.3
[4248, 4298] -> 32.3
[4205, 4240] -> 26.6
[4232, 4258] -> 23.7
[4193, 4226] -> 27.4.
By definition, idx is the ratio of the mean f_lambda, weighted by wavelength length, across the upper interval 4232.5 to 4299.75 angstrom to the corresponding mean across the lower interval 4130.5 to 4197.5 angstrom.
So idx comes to 1.37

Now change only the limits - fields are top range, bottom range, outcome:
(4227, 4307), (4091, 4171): 1.28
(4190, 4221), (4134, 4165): 1.24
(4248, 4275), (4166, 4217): 1.28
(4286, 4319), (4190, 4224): 1.22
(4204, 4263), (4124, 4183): 1.32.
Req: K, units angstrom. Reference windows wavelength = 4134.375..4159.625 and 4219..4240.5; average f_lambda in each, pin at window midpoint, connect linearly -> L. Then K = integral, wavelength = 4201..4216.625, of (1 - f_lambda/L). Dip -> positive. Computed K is -4.3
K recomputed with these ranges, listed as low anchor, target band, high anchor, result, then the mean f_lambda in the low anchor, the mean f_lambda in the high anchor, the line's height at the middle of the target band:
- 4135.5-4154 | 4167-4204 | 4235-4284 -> 1.7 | 21.5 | 29.4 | 24.3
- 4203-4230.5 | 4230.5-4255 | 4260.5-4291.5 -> 6.6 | 30.5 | 35.8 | 32.8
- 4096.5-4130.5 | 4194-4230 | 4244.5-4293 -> 1.9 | 23.9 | 32.7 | 29.5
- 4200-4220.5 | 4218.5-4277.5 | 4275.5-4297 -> 4.7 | 29.1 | 32.9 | 31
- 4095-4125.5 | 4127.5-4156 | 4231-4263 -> 3.4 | 24.6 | 24.8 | 24.7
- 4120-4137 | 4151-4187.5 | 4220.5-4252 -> 4.5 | 22.7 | 25.7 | 23.9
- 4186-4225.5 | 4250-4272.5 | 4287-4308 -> -4.7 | 27.6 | 26.1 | 26.7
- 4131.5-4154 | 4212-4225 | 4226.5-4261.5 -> -1.4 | 22.8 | 25.2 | 24.6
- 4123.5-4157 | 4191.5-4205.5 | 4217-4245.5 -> 0.1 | 22.3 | 25.4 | 24.3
